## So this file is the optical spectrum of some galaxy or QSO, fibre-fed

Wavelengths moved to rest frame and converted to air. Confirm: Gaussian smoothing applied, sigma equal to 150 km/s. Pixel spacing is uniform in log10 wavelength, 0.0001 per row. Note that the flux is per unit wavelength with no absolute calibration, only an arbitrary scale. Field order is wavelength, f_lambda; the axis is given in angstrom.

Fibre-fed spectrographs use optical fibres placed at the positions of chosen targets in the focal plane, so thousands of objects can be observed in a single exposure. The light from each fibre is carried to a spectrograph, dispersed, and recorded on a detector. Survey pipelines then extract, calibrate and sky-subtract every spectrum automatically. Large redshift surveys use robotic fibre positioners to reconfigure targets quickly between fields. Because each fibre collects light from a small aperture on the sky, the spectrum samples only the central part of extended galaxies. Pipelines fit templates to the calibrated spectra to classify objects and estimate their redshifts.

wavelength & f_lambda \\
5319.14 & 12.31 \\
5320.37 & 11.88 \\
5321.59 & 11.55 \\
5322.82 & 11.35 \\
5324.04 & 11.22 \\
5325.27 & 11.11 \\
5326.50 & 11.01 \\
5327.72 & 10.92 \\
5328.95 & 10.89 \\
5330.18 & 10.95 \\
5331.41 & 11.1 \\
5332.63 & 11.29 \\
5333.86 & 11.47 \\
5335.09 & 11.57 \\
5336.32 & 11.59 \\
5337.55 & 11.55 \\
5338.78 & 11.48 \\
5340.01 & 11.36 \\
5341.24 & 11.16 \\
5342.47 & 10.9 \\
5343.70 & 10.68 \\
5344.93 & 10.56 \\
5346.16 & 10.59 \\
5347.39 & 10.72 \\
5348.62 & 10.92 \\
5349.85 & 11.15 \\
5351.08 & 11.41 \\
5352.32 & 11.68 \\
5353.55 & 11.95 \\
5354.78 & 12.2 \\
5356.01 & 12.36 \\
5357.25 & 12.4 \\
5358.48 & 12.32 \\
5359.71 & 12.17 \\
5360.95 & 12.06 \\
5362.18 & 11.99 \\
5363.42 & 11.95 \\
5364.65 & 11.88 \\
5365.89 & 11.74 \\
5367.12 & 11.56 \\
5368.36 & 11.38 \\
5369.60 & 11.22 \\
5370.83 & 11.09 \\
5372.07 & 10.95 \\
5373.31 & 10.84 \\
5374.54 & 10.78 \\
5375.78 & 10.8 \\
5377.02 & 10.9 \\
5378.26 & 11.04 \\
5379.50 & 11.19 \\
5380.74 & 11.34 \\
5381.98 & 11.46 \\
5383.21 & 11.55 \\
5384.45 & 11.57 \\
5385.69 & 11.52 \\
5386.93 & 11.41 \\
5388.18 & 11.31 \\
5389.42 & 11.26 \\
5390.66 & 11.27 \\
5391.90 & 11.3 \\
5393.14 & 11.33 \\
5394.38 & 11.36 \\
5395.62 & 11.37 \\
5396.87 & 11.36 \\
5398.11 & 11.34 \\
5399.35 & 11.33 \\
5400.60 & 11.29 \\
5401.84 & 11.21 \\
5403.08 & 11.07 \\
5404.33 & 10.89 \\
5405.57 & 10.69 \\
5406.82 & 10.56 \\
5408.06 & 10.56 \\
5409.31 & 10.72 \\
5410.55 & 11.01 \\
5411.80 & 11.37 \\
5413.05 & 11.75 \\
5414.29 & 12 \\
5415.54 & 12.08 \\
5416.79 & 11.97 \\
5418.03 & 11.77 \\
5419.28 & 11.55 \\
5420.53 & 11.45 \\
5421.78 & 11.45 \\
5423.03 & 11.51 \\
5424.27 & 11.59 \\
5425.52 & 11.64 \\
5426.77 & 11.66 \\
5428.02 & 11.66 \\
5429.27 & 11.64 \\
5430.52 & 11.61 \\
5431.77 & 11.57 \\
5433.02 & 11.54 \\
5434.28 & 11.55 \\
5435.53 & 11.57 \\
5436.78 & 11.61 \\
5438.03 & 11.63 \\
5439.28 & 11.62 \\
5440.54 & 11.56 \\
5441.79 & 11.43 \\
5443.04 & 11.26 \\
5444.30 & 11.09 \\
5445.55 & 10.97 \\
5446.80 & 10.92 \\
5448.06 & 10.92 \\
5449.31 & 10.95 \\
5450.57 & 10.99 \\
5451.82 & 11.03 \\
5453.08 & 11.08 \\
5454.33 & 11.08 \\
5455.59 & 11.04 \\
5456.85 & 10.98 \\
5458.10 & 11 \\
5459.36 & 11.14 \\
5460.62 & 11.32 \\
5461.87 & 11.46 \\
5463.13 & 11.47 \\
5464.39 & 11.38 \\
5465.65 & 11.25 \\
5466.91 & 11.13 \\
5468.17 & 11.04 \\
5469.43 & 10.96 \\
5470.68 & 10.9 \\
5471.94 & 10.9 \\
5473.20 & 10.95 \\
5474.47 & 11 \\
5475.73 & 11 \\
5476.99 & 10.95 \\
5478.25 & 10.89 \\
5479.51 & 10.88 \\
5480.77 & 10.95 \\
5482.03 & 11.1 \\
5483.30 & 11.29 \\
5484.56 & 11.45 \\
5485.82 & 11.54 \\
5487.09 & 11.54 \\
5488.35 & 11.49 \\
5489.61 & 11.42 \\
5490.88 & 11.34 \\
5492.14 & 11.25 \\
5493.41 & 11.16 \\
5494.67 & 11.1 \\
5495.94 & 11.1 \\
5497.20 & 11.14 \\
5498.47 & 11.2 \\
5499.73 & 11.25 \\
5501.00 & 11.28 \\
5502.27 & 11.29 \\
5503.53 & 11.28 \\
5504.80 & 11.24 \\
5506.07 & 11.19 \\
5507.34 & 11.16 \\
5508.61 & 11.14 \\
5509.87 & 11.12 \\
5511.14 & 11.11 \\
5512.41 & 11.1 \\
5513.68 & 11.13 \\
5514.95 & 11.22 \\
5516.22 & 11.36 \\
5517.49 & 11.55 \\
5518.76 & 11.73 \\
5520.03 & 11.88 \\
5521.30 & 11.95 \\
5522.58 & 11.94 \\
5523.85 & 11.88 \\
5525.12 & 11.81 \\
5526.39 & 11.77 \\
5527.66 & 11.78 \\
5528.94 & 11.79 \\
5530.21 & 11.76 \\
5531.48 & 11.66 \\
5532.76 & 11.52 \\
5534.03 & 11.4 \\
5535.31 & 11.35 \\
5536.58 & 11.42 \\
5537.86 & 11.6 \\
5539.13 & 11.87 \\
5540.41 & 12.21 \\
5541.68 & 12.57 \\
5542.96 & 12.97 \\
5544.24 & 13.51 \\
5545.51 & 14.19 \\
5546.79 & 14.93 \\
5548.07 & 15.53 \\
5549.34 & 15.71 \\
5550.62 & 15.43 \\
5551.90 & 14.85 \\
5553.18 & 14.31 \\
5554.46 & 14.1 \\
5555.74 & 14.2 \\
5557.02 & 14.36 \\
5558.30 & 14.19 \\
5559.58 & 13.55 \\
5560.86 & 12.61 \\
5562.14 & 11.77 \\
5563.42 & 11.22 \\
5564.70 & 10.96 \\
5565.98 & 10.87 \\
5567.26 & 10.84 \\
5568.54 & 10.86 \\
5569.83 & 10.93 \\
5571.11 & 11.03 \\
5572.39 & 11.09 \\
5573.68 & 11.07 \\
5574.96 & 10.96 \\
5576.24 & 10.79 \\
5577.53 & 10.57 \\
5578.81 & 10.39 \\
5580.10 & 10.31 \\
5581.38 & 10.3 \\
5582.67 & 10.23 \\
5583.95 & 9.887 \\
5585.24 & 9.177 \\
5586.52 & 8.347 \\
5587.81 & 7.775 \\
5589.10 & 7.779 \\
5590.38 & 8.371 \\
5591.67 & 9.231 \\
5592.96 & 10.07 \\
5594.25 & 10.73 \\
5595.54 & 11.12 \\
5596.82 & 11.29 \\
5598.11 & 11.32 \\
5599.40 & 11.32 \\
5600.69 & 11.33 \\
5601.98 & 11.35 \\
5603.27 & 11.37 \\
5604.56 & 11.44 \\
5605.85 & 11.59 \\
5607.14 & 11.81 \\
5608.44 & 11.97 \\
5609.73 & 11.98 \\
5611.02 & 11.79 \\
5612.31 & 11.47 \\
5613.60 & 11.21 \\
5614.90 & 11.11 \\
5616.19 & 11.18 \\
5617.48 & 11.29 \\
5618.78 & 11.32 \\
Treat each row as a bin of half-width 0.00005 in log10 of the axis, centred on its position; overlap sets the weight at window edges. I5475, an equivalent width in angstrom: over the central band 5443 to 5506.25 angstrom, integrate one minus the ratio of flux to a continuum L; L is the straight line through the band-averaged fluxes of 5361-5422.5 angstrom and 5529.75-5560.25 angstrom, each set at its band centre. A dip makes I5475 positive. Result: 6.4 angstrom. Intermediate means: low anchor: 11.3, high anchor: 13.3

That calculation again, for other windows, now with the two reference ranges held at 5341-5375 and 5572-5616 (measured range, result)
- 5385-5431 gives -0.39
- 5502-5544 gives -2.93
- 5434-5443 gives -0.31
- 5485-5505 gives -0.59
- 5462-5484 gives -0.05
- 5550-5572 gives -4.02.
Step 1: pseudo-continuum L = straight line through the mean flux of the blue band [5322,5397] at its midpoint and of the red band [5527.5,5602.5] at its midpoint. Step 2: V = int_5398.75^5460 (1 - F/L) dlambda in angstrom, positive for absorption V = 0.8 angstrom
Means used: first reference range 11.4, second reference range 11.7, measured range 11.3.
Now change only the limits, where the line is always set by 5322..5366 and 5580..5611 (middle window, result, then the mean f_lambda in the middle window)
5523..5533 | -1.0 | 11.8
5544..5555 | -4.3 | 14.8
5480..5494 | -0.6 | 11.3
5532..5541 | -0.8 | 11.6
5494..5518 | -0.9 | 11.2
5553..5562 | -2.7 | 13.8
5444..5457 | 0.0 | 11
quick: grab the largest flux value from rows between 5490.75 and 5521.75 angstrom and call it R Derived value 11.95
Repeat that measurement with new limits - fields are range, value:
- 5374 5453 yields 12.08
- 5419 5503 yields 11.66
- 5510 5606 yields 15.71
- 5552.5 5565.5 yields 14.36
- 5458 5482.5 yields 11.47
